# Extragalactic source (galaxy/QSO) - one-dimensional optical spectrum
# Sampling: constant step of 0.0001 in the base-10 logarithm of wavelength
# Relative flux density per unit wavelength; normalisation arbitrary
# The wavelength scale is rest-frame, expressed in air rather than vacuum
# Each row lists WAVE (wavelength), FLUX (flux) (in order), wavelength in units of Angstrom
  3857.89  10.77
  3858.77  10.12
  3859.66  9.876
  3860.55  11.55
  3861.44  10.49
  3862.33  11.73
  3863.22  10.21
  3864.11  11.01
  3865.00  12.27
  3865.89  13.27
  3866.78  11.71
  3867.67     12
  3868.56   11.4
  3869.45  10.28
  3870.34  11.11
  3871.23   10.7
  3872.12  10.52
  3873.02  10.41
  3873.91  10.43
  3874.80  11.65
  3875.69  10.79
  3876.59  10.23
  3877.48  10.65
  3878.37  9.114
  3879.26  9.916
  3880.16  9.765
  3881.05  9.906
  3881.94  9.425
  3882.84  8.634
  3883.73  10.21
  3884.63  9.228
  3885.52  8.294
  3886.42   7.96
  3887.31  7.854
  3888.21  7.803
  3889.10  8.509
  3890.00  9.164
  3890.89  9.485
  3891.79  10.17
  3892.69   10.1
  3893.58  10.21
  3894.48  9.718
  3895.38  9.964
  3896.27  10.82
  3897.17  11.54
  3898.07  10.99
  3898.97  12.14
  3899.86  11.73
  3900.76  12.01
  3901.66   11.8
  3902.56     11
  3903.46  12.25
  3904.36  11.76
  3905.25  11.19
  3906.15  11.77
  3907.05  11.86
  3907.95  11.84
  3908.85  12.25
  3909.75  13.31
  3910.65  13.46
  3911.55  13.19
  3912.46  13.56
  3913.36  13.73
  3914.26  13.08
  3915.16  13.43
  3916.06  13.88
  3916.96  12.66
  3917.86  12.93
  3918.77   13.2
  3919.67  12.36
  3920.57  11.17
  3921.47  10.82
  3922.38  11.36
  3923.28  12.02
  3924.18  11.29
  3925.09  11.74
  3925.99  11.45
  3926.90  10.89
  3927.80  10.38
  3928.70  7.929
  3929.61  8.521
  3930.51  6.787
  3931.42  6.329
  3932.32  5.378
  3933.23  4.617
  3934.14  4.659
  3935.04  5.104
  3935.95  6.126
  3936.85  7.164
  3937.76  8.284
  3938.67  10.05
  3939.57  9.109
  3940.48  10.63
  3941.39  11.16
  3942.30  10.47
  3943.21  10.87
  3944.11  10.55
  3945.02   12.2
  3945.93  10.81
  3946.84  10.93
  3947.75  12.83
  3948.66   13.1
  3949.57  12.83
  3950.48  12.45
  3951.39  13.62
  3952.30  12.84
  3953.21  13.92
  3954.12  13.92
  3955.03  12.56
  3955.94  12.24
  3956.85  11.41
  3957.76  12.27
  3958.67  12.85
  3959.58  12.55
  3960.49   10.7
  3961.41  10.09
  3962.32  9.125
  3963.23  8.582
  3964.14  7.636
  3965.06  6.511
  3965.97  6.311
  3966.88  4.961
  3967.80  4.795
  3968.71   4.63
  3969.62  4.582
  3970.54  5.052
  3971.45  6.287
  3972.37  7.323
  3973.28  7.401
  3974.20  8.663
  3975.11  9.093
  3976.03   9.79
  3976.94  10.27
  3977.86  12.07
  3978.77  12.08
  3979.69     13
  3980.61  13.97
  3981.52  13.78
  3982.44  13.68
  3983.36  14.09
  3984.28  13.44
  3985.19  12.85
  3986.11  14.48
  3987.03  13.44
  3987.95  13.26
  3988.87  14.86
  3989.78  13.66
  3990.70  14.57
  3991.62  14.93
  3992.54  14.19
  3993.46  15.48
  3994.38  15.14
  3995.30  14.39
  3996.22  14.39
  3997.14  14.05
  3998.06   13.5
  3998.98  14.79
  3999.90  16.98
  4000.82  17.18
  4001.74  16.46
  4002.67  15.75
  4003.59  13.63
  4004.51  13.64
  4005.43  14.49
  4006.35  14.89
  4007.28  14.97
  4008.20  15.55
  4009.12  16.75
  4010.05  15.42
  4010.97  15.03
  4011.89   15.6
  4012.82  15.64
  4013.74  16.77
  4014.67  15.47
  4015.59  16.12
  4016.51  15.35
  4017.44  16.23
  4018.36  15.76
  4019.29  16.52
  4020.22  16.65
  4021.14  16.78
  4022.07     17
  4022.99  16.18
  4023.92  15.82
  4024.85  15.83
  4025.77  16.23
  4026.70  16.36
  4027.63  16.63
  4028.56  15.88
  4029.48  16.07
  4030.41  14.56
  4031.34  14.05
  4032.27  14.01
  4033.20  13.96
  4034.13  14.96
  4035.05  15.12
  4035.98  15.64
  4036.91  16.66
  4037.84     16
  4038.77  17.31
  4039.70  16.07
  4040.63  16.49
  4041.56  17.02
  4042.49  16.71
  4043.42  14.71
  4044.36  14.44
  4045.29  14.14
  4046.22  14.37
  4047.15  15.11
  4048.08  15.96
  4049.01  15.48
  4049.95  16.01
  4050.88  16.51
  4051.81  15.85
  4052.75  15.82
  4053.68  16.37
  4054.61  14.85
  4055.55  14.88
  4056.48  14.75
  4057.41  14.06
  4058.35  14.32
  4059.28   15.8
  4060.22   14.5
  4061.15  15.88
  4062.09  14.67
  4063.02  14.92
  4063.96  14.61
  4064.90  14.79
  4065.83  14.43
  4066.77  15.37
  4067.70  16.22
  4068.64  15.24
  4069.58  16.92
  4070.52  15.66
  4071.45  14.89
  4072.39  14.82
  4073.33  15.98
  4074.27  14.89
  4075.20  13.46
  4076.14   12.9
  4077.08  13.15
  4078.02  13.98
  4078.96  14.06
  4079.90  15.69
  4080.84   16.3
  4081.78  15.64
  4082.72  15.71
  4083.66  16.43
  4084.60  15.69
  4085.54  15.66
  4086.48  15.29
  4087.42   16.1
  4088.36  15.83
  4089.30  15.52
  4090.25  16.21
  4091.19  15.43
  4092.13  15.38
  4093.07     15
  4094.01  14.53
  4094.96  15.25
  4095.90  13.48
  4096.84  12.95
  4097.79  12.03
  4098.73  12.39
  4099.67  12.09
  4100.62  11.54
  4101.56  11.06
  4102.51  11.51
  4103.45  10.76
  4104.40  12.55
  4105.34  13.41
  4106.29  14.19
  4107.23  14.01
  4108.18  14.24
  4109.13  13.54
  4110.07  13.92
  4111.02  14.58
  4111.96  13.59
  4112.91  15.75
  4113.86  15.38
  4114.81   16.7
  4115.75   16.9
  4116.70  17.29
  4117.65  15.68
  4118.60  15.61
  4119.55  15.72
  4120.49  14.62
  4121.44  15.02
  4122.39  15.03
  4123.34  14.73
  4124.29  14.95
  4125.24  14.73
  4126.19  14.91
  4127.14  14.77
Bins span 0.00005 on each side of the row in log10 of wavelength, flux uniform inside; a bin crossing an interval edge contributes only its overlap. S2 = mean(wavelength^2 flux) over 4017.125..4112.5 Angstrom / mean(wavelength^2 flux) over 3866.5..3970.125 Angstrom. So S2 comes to 1.55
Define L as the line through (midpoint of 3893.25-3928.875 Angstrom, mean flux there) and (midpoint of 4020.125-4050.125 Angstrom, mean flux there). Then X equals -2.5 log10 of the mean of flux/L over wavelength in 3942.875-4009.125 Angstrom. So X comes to 0.16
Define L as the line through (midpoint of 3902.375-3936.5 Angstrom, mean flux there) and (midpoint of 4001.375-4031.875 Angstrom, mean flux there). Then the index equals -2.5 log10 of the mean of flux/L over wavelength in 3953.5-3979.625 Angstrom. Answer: 0.39 mag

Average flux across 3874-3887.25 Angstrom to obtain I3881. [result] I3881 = 9.67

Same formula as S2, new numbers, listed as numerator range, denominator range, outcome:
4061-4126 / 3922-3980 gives 1.64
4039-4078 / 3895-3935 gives 1.48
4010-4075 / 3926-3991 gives 1.59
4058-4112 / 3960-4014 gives 1.23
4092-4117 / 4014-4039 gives 0.91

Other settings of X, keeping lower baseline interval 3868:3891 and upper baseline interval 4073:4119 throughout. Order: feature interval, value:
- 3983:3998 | -0.166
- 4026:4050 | -0.176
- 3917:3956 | 0.060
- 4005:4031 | -0.236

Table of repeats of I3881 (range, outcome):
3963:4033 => 13.4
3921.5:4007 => 11.1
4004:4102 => 15.2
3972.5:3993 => 12.5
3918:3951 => 9.91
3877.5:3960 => 10.7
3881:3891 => 8.81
